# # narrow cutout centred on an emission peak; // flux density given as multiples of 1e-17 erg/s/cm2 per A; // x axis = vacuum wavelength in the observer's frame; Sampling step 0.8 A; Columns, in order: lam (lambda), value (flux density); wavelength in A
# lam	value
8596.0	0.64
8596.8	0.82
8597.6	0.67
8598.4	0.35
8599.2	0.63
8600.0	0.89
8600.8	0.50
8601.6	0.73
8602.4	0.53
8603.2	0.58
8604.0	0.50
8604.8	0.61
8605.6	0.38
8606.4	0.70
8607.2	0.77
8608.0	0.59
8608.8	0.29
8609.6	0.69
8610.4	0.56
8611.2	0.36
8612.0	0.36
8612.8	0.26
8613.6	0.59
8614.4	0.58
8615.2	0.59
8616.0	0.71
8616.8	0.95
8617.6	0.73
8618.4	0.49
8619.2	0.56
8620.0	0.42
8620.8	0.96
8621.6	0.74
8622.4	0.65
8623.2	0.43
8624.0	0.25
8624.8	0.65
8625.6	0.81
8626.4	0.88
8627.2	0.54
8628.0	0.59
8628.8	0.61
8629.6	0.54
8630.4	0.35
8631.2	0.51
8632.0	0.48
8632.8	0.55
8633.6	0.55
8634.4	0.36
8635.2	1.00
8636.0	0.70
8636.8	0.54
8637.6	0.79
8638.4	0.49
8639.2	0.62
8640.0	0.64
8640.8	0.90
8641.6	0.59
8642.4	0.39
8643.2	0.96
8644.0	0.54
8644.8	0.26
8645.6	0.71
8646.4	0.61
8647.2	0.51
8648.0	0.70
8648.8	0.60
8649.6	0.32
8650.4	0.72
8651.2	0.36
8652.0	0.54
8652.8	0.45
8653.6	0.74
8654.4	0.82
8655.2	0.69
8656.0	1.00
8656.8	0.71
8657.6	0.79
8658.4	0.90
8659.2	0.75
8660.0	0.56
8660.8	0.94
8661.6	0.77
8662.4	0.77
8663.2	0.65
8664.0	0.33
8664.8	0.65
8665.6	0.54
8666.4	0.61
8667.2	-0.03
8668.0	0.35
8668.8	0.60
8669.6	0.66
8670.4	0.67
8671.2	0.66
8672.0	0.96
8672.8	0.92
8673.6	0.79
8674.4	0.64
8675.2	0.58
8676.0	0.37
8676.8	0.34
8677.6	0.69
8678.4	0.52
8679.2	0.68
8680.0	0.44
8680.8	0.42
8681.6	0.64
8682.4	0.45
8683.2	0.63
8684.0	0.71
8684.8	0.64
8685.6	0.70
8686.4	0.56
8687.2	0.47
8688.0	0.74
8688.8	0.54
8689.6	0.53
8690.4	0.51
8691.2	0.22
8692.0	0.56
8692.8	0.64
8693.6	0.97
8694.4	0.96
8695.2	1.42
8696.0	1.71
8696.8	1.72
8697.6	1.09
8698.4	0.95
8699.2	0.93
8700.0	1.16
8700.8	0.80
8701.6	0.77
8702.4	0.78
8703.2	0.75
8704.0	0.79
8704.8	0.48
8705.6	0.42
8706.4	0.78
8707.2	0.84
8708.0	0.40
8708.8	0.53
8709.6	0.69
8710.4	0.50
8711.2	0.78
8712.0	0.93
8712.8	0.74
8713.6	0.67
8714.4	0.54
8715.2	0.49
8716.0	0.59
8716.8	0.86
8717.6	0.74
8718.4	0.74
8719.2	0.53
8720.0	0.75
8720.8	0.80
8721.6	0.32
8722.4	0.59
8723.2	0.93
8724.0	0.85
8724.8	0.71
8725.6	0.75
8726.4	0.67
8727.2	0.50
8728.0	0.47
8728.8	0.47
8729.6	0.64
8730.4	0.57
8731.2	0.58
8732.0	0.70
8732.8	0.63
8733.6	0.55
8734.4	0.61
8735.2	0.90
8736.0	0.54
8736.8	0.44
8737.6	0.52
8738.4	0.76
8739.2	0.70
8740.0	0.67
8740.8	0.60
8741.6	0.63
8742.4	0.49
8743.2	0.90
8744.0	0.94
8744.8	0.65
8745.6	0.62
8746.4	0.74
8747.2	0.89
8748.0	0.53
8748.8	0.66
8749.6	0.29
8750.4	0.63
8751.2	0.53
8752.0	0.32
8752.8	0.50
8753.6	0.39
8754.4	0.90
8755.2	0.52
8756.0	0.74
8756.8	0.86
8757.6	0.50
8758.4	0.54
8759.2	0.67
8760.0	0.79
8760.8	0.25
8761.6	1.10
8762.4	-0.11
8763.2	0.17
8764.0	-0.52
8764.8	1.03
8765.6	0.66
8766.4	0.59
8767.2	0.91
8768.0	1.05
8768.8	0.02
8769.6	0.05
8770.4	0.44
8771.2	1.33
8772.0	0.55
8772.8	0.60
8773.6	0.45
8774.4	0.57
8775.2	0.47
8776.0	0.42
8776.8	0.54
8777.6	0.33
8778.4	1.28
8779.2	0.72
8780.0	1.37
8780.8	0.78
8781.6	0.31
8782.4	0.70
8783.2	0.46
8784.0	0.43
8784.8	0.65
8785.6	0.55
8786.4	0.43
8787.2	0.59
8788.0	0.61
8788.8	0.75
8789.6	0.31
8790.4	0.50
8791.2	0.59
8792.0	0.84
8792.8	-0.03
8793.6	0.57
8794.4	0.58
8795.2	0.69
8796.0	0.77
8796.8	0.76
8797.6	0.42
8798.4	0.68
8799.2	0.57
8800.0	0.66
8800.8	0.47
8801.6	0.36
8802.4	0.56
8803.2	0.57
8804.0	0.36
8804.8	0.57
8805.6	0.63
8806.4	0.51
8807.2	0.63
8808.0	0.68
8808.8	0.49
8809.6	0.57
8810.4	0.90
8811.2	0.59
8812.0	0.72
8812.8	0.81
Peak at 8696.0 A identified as H-beta 4861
